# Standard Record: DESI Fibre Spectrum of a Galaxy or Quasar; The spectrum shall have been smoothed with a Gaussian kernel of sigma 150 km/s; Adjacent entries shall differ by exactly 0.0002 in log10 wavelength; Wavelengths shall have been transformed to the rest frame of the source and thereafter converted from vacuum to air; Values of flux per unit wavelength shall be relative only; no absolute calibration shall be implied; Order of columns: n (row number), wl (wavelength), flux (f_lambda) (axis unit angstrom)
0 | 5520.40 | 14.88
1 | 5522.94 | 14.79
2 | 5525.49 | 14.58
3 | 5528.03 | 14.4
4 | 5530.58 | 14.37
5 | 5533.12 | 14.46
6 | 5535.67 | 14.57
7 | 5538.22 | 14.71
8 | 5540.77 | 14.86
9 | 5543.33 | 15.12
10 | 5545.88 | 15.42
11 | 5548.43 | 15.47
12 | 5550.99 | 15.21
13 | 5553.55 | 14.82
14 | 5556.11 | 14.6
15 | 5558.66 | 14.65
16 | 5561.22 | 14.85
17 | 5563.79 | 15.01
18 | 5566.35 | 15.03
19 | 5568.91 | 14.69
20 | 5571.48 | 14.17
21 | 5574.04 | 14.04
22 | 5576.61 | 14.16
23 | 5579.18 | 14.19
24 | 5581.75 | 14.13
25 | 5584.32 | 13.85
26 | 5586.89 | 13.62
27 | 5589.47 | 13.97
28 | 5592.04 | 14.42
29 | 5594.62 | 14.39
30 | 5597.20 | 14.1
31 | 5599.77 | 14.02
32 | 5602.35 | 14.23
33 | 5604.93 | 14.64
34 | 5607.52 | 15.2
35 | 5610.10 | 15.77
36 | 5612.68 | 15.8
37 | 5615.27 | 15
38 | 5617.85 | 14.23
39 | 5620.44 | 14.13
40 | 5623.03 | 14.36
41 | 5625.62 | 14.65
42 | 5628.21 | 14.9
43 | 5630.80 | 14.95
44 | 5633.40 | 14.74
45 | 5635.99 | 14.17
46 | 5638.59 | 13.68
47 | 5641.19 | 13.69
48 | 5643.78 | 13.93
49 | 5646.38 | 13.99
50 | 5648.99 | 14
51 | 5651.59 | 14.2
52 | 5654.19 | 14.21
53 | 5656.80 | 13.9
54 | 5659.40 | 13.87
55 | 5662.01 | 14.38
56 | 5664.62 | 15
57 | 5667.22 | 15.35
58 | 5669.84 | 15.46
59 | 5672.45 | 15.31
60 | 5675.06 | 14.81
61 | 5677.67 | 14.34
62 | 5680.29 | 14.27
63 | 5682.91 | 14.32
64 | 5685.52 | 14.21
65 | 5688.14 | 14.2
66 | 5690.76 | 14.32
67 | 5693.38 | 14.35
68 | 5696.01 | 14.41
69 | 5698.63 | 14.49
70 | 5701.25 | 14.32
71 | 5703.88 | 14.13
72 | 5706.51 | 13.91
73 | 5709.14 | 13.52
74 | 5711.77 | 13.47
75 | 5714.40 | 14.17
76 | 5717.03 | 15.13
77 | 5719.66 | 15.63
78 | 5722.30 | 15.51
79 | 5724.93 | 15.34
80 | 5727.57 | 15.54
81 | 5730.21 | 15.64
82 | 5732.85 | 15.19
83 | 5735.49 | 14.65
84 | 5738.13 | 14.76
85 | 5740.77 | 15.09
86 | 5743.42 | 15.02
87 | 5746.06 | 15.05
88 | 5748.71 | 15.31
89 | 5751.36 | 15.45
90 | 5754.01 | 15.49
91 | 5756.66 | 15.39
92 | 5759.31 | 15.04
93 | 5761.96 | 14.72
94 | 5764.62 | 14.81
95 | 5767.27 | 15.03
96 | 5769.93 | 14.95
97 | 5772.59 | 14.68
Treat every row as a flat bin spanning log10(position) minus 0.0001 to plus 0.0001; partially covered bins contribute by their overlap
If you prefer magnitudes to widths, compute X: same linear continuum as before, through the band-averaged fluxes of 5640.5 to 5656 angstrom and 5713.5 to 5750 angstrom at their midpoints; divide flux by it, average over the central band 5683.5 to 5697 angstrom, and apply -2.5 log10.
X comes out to 0.02 mag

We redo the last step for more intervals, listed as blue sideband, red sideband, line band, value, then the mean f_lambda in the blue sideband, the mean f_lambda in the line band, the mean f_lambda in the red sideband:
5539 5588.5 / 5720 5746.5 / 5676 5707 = 0.057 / 14.6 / 14.3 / 15.2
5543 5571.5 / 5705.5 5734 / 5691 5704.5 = 0.037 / 14.9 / 14.3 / 14.8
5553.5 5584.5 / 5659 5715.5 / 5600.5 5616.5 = -0.045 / 14.5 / 15.1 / 14.4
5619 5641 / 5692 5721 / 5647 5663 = 0.023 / 14.4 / 14.1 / 14.3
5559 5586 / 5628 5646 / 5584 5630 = -0.016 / 14.4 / 14.5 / 14.2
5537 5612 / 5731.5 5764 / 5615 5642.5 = 0.027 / 14.6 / 14.4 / 15.1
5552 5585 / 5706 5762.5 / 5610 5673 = 0.014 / 14.5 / 14.5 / 15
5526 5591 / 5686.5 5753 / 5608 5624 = -0.020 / 14.6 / 14.9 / 14.7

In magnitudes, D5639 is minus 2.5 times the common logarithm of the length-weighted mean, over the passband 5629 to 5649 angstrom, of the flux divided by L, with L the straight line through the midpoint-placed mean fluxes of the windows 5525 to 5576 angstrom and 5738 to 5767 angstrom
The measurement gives 0.06 mag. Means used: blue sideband 14.7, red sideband 15.1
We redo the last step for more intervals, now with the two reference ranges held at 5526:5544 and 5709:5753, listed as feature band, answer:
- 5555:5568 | -0.01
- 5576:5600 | 0.05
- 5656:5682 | 0.02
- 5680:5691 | 0.05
